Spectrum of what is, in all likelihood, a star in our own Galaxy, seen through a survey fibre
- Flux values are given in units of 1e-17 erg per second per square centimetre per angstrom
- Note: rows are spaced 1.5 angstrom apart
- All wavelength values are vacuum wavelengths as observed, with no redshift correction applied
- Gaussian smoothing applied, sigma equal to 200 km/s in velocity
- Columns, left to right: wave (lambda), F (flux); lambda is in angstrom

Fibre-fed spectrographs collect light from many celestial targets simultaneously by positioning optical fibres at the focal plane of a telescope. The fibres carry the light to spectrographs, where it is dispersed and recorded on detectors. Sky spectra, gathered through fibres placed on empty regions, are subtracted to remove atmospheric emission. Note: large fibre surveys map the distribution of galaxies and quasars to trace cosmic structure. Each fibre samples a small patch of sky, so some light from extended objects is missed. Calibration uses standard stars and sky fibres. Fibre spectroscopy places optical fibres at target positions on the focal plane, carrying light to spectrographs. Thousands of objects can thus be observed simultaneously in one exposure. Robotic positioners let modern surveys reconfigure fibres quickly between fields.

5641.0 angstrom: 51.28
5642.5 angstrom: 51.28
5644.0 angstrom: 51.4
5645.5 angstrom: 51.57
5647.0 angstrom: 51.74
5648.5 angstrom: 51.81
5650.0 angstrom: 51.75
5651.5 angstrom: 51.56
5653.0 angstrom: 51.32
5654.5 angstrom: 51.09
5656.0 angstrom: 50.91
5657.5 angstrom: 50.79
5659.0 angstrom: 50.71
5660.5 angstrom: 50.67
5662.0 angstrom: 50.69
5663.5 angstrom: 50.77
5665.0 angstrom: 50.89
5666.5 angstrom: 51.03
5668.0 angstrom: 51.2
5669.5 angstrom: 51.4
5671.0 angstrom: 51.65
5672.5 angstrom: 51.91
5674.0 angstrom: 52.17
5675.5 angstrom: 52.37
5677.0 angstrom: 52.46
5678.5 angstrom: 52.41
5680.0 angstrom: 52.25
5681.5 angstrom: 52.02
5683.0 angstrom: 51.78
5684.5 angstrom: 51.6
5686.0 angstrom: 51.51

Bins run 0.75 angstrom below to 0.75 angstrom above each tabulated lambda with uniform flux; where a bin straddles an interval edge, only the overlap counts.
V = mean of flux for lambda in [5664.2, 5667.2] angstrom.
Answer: 51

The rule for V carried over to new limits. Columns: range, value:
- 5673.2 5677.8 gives 52.3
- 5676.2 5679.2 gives 52.4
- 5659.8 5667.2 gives 50.8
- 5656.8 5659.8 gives 50.7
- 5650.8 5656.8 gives 51.2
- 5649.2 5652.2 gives 51.7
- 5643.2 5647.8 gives 51.6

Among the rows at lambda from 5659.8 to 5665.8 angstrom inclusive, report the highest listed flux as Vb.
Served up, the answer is 50.89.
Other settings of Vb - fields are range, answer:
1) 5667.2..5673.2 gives 51.91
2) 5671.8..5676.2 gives 52.37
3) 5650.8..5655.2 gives 51.56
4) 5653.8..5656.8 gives 51.09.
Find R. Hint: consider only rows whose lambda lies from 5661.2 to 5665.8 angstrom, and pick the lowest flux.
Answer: 50.69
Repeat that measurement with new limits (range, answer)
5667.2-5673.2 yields 51.2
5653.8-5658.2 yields 50.79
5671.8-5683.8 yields 51.78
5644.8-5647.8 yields 51.57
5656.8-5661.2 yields 50.67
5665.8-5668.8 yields 51.03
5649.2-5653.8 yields 51.32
